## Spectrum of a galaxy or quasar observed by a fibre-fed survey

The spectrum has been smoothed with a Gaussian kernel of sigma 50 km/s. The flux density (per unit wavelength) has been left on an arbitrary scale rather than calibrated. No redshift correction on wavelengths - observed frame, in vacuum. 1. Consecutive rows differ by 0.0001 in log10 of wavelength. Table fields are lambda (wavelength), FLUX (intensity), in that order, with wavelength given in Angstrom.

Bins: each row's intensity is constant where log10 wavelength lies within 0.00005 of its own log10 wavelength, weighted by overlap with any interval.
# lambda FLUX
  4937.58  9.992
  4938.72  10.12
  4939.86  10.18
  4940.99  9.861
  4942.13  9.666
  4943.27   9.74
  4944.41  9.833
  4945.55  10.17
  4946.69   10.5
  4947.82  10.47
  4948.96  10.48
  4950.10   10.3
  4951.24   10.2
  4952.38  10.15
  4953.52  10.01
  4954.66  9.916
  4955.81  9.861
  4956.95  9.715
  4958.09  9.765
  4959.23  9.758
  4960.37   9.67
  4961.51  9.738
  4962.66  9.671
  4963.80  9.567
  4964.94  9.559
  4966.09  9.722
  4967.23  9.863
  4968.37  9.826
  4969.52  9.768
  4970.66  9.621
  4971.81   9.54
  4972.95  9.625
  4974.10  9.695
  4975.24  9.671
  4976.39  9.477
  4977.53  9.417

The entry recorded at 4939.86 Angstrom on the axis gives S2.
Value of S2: 10.18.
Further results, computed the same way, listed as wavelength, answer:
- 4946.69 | 10.5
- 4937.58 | 9.992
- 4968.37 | 9.826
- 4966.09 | 9.722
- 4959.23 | 9.758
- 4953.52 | 10.01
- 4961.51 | 9.738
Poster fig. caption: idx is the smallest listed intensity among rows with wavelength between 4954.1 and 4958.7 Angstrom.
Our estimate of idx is 9.715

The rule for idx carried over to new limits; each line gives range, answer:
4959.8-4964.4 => 9.567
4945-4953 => 10.15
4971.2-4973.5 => 9.54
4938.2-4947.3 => 9.666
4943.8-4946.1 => 9.833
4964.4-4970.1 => 9.559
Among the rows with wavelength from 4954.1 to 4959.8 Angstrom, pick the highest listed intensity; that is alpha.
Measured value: 9.916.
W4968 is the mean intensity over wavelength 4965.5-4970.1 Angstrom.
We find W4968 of 9.79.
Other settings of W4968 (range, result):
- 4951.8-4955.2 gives 10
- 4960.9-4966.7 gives 9.65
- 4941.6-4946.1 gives 9.84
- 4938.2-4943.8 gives 9.91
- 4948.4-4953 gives 10.3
